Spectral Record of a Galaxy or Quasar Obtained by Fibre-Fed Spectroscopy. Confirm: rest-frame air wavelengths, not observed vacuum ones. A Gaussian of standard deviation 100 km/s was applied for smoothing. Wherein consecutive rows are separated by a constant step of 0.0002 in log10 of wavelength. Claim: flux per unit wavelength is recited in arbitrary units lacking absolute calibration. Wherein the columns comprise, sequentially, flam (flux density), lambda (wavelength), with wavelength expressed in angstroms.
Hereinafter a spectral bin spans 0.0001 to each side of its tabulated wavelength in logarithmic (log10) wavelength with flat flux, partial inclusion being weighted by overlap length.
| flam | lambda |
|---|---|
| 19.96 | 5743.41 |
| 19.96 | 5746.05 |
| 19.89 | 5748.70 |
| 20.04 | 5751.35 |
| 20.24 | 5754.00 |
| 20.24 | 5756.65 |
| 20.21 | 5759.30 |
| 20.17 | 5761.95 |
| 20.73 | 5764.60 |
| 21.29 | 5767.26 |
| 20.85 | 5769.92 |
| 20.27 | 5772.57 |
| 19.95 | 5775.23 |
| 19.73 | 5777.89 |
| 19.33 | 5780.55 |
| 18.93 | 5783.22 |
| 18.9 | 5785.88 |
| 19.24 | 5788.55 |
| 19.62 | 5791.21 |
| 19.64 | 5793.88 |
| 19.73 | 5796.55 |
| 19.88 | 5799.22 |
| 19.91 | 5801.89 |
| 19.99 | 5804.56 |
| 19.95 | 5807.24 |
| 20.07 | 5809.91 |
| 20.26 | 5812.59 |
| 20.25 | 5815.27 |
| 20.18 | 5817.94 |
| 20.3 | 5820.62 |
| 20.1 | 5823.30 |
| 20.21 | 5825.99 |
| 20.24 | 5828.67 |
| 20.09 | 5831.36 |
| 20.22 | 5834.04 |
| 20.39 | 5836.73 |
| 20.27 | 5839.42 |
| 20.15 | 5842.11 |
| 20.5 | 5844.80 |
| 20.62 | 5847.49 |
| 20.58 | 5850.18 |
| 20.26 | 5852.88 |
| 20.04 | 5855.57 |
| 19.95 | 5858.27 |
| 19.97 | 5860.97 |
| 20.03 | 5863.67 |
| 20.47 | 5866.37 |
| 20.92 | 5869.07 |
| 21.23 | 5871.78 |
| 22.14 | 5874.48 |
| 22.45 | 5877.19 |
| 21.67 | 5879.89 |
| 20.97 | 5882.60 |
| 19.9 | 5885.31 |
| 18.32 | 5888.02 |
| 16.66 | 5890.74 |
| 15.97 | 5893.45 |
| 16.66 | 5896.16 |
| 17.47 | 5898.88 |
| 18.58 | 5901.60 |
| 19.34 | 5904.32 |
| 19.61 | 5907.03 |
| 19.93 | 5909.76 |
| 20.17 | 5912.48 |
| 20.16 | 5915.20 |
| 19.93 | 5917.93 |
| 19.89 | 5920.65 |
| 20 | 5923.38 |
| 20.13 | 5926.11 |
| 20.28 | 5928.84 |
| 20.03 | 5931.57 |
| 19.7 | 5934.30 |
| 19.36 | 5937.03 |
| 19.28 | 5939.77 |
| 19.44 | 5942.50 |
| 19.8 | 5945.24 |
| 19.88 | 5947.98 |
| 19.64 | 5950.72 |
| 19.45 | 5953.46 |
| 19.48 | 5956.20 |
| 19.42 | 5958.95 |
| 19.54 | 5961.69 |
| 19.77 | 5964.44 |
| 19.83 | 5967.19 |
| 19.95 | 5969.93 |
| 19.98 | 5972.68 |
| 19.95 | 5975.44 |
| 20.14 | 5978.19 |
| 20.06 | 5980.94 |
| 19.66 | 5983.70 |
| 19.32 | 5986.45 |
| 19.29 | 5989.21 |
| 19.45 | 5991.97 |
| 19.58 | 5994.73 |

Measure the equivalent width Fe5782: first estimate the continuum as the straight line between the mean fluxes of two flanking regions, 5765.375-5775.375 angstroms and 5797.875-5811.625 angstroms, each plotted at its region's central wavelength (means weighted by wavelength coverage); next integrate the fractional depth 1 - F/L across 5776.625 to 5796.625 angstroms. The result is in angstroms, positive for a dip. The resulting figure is 1.0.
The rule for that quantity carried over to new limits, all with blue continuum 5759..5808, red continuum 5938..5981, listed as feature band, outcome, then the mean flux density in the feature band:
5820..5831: -0.19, 20.2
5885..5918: 1.99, 18.6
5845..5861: -0.36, 20.3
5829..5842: -0.25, 20.2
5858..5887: -1.58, 20.9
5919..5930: -0.18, 20.1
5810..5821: -0.20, 20.2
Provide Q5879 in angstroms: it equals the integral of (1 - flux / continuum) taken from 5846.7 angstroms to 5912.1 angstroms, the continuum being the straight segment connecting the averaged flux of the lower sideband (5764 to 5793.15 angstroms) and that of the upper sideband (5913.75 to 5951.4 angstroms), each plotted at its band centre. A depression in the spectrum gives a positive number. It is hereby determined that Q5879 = 0.35 angstroms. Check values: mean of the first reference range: 19.9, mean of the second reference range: 19.8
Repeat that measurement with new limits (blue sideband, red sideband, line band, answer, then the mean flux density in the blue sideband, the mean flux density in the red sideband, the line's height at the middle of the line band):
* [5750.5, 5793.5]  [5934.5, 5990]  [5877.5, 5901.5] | 1.4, 20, 19.7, 19.8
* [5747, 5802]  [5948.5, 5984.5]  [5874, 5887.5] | -0.9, 19.9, 19.8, 19.8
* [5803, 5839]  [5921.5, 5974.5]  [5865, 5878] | -0.9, 20.2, 19.7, 20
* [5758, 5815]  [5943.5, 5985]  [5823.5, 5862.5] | -0.7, 19.9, 19.8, 19.9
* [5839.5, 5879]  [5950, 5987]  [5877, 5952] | 2.9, 20.7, 19.7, 20.2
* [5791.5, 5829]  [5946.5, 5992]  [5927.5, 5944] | 0.1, 20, 19.7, 19.8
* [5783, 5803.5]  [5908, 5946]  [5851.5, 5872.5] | -0.7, 19.5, 19.9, 19.7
